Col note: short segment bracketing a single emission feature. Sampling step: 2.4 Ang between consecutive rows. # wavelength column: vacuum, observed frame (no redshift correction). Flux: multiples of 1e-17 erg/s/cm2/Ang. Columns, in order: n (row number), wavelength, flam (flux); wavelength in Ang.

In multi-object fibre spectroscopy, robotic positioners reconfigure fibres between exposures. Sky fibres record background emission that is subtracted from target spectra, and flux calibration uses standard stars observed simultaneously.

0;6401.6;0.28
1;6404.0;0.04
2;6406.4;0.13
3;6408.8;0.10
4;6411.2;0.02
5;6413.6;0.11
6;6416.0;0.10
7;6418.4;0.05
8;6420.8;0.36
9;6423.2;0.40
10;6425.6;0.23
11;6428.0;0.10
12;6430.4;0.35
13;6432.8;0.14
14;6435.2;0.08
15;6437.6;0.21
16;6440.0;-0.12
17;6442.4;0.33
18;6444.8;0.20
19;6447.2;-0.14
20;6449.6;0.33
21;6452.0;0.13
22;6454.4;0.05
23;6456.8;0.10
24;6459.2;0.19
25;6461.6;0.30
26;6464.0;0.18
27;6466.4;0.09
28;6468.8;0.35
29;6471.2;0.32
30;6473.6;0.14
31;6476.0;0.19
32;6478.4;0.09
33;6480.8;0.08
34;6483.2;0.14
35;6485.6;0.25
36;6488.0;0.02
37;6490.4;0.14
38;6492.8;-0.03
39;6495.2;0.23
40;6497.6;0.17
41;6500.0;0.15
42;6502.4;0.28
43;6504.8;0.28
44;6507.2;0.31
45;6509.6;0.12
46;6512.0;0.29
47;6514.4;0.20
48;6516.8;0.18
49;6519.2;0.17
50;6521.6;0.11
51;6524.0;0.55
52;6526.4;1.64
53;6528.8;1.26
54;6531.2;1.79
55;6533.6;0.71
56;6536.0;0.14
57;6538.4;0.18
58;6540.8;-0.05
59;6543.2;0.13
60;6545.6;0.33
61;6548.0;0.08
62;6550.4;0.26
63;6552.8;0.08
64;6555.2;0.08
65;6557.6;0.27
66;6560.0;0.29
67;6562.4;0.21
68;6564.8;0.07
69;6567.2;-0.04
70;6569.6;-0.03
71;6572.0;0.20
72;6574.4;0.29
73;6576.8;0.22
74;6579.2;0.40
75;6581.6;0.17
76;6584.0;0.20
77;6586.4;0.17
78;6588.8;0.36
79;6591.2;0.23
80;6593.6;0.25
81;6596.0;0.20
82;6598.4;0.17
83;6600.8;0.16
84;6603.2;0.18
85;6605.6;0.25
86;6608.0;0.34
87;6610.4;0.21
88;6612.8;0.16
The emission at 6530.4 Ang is [O II] 3727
